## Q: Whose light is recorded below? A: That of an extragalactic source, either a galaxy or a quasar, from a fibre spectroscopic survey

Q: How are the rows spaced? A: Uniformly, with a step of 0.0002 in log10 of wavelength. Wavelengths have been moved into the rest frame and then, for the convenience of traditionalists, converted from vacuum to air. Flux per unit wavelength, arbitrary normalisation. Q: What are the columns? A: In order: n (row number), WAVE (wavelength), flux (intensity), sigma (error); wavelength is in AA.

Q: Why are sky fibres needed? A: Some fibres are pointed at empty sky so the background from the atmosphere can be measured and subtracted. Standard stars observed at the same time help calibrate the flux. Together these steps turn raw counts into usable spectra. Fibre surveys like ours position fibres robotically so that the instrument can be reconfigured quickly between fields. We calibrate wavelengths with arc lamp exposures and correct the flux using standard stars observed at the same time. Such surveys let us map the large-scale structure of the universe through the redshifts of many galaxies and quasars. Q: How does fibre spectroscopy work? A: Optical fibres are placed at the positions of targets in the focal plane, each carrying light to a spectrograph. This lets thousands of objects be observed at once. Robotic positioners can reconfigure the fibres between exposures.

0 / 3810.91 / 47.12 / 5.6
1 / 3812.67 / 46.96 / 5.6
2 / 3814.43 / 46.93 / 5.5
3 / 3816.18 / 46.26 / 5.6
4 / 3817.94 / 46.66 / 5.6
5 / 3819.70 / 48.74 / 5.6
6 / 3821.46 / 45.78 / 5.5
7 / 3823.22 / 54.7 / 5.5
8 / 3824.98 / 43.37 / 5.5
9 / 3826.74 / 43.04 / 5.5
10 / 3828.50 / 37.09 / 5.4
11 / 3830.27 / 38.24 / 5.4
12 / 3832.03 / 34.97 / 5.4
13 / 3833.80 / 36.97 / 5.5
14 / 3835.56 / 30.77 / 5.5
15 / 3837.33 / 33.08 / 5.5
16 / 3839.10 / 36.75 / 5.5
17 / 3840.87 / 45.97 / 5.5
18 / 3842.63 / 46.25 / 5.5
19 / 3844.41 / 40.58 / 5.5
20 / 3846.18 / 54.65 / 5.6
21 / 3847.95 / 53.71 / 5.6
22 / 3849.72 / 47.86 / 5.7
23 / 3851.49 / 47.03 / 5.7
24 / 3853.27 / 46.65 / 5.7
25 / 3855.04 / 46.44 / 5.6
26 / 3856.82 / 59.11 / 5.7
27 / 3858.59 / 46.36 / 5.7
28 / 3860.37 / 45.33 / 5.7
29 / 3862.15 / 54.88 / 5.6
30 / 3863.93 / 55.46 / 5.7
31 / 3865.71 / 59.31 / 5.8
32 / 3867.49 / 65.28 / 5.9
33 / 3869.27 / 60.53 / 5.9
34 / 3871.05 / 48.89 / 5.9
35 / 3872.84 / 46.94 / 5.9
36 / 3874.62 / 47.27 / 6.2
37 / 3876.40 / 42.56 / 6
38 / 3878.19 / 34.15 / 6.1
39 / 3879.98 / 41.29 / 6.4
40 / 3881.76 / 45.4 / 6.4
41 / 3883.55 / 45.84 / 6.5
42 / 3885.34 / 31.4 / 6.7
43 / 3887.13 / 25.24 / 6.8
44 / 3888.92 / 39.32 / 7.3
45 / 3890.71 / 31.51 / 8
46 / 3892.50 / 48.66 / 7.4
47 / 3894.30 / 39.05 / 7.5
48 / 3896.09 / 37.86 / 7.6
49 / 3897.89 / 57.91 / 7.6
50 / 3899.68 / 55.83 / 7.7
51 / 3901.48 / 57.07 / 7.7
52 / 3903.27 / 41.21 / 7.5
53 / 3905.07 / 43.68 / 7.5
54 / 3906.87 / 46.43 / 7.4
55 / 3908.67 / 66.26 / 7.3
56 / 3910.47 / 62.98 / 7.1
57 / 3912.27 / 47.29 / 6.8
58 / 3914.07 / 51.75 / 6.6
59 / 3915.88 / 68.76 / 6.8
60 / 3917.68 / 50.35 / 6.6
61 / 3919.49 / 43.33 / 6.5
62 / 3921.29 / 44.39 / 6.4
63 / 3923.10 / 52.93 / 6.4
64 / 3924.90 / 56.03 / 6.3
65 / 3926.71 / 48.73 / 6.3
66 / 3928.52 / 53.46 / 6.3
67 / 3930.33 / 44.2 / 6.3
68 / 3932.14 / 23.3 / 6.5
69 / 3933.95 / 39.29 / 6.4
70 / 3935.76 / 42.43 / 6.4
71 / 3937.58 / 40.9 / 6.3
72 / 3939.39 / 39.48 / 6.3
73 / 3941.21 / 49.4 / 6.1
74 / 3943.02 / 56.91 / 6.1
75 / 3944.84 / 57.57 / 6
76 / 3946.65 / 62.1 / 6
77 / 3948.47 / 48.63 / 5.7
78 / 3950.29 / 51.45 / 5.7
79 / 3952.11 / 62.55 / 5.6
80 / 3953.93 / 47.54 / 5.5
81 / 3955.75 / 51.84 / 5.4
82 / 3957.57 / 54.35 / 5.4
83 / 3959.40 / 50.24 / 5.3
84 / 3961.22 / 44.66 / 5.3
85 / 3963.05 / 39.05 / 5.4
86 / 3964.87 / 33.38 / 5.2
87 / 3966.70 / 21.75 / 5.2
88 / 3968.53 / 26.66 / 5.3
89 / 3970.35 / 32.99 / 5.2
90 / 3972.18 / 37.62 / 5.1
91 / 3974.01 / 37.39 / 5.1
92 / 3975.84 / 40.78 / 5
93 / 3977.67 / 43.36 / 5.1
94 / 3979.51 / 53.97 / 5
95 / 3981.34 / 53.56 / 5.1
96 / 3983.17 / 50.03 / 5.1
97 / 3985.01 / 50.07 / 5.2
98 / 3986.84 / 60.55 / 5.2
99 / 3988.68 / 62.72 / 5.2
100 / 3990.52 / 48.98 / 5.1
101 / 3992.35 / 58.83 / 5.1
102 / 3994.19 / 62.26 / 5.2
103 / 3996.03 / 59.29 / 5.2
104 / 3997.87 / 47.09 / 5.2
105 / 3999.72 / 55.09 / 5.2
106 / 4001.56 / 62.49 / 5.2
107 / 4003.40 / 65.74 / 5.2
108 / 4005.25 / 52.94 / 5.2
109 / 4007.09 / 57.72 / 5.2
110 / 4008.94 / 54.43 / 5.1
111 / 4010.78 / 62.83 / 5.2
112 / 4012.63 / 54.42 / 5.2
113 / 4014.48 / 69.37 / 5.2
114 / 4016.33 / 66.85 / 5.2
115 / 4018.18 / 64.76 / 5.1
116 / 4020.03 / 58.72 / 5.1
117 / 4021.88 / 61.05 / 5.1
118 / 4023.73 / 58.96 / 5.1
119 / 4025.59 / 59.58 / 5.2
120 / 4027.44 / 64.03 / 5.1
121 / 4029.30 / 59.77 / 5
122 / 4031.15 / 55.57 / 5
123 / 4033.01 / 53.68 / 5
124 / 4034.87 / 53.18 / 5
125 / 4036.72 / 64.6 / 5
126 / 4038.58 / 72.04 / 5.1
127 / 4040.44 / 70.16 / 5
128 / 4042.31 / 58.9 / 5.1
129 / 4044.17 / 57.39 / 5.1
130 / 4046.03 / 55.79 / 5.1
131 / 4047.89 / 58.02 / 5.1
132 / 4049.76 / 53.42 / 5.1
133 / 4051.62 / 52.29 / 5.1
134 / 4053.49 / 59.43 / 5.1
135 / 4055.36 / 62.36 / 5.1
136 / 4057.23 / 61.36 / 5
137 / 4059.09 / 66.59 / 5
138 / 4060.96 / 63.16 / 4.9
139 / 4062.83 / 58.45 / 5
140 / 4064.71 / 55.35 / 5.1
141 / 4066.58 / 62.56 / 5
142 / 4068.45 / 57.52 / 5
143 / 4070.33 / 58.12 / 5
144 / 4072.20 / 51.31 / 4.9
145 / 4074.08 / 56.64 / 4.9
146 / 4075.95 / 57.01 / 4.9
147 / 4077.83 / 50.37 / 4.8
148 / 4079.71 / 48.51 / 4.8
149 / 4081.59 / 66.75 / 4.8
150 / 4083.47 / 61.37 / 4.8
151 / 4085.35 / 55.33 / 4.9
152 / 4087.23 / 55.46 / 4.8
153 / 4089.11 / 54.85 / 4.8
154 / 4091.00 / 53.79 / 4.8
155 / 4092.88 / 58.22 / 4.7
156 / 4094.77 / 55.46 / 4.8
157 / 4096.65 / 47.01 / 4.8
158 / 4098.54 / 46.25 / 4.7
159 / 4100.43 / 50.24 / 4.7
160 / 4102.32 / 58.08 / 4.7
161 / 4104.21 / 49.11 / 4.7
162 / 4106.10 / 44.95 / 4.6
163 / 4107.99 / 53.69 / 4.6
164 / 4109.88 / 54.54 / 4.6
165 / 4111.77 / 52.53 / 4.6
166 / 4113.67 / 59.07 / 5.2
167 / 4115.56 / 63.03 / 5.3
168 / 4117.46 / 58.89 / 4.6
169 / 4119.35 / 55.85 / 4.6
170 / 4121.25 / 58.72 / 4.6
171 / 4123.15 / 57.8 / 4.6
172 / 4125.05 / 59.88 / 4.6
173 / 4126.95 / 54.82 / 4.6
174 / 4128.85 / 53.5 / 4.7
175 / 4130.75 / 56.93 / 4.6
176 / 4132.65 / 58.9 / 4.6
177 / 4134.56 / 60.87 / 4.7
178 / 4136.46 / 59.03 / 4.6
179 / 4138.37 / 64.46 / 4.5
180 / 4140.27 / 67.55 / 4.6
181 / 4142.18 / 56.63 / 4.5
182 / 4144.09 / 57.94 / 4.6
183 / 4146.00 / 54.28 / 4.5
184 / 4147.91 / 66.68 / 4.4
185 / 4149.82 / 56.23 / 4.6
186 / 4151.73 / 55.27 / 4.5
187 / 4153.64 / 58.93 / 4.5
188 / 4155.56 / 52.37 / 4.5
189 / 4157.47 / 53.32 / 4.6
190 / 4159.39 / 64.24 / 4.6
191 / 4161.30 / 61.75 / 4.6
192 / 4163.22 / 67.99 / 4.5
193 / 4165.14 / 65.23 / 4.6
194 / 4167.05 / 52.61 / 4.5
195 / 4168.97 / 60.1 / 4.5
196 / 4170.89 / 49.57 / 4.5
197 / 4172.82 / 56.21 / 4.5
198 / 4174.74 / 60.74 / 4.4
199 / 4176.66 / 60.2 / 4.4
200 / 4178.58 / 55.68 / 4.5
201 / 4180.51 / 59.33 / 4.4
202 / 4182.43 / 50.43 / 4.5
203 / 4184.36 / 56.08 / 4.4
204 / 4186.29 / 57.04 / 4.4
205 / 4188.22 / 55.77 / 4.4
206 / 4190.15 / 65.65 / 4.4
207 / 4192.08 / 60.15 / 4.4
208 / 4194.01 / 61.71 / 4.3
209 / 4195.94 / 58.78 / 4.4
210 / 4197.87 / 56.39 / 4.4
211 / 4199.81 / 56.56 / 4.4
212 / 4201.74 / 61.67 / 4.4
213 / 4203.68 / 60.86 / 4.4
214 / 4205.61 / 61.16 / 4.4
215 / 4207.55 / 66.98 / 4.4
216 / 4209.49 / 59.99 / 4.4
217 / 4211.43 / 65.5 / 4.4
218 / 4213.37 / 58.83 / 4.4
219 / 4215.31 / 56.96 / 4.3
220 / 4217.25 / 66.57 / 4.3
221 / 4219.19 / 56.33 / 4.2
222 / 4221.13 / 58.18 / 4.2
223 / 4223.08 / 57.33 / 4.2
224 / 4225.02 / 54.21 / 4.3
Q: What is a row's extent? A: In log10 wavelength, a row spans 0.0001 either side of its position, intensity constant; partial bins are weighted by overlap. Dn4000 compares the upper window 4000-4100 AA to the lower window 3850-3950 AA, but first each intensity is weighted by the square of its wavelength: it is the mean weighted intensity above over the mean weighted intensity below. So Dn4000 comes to 1.31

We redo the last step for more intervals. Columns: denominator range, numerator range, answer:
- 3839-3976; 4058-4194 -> 1.36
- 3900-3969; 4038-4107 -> 1.26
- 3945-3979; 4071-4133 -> 1.34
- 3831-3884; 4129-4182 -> 1.46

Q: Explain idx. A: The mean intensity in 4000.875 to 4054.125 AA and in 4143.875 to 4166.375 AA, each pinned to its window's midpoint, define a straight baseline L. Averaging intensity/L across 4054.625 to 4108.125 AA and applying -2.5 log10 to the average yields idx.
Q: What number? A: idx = 0.07 mag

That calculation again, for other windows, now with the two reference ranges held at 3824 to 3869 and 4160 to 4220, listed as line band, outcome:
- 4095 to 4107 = 0.131 mag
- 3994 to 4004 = -0.119 mag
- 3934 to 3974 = 0.121 mag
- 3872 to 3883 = 0.105 mag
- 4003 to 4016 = -0.139 mag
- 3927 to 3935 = 0.210 mag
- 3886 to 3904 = 0.116 mag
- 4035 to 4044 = -0.199 mag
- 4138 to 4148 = -0.054 mag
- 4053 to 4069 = -0.120 mag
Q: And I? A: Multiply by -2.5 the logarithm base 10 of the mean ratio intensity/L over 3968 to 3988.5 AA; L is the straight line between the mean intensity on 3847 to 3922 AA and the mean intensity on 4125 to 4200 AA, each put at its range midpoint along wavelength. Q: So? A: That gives 0.15 mag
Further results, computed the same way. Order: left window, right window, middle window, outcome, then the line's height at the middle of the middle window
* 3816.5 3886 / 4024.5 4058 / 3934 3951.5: 0.06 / 52.5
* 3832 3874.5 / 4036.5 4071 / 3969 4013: 0.08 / 56.4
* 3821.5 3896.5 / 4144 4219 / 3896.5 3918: -0.15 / 46.8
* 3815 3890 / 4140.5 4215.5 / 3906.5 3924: -0.12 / 47.9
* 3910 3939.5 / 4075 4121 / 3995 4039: -0.16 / 51.4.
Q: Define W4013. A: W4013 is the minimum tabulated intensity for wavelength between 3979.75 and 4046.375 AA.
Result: 47.09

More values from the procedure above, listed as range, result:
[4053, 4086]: 48.51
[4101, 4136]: 44.95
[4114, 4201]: 49.57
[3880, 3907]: 25.24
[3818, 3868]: 30.77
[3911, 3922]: 43.33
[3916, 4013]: 21.75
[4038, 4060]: 52.29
